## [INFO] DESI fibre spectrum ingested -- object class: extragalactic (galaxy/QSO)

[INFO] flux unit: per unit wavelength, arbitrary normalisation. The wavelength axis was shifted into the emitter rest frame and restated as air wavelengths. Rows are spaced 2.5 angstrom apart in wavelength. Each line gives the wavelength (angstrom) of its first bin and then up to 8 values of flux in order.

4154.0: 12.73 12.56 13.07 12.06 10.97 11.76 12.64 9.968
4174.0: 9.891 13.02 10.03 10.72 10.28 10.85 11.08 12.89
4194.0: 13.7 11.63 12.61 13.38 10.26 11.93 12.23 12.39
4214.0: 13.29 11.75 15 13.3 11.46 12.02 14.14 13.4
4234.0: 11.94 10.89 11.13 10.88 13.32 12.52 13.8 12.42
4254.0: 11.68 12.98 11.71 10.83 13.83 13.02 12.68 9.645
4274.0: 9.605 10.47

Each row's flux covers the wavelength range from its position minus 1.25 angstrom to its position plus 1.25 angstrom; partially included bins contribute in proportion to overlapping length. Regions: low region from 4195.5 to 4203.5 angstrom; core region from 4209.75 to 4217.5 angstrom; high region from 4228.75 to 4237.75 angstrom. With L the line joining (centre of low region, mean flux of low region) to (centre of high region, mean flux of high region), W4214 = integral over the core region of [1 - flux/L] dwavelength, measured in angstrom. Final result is -0.06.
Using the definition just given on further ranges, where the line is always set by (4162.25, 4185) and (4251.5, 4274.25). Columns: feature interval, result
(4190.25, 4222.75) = -3.6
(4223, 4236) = -1.0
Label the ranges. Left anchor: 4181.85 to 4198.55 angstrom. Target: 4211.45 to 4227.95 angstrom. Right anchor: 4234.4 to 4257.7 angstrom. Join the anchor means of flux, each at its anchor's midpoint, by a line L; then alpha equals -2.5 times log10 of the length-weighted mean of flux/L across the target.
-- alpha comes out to -0.073 mag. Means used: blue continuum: 11.7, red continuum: 12.2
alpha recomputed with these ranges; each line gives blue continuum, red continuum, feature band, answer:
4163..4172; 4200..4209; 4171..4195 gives 0.038 mag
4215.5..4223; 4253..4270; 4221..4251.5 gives 0.050 mag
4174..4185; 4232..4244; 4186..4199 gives -0.103 mag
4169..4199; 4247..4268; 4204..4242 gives -0.031 mag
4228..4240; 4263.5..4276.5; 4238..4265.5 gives -0.036 mag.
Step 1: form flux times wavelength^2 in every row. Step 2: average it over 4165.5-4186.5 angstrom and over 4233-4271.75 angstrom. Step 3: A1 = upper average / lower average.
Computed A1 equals 1.14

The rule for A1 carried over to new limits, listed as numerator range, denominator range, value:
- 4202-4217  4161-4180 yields 1.09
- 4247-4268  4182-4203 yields 1.08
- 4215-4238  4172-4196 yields 1.14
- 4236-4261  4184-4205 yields 1.04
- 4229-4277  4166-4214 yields 1.06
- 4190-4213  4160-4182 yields 1.11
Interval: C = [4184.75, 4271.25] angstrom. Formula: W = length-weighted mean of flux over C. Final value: 12.3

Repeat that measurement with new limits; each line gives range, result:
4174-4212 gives 11.7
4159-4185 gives 11.2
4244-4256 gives 12.7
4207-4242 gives 12.4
